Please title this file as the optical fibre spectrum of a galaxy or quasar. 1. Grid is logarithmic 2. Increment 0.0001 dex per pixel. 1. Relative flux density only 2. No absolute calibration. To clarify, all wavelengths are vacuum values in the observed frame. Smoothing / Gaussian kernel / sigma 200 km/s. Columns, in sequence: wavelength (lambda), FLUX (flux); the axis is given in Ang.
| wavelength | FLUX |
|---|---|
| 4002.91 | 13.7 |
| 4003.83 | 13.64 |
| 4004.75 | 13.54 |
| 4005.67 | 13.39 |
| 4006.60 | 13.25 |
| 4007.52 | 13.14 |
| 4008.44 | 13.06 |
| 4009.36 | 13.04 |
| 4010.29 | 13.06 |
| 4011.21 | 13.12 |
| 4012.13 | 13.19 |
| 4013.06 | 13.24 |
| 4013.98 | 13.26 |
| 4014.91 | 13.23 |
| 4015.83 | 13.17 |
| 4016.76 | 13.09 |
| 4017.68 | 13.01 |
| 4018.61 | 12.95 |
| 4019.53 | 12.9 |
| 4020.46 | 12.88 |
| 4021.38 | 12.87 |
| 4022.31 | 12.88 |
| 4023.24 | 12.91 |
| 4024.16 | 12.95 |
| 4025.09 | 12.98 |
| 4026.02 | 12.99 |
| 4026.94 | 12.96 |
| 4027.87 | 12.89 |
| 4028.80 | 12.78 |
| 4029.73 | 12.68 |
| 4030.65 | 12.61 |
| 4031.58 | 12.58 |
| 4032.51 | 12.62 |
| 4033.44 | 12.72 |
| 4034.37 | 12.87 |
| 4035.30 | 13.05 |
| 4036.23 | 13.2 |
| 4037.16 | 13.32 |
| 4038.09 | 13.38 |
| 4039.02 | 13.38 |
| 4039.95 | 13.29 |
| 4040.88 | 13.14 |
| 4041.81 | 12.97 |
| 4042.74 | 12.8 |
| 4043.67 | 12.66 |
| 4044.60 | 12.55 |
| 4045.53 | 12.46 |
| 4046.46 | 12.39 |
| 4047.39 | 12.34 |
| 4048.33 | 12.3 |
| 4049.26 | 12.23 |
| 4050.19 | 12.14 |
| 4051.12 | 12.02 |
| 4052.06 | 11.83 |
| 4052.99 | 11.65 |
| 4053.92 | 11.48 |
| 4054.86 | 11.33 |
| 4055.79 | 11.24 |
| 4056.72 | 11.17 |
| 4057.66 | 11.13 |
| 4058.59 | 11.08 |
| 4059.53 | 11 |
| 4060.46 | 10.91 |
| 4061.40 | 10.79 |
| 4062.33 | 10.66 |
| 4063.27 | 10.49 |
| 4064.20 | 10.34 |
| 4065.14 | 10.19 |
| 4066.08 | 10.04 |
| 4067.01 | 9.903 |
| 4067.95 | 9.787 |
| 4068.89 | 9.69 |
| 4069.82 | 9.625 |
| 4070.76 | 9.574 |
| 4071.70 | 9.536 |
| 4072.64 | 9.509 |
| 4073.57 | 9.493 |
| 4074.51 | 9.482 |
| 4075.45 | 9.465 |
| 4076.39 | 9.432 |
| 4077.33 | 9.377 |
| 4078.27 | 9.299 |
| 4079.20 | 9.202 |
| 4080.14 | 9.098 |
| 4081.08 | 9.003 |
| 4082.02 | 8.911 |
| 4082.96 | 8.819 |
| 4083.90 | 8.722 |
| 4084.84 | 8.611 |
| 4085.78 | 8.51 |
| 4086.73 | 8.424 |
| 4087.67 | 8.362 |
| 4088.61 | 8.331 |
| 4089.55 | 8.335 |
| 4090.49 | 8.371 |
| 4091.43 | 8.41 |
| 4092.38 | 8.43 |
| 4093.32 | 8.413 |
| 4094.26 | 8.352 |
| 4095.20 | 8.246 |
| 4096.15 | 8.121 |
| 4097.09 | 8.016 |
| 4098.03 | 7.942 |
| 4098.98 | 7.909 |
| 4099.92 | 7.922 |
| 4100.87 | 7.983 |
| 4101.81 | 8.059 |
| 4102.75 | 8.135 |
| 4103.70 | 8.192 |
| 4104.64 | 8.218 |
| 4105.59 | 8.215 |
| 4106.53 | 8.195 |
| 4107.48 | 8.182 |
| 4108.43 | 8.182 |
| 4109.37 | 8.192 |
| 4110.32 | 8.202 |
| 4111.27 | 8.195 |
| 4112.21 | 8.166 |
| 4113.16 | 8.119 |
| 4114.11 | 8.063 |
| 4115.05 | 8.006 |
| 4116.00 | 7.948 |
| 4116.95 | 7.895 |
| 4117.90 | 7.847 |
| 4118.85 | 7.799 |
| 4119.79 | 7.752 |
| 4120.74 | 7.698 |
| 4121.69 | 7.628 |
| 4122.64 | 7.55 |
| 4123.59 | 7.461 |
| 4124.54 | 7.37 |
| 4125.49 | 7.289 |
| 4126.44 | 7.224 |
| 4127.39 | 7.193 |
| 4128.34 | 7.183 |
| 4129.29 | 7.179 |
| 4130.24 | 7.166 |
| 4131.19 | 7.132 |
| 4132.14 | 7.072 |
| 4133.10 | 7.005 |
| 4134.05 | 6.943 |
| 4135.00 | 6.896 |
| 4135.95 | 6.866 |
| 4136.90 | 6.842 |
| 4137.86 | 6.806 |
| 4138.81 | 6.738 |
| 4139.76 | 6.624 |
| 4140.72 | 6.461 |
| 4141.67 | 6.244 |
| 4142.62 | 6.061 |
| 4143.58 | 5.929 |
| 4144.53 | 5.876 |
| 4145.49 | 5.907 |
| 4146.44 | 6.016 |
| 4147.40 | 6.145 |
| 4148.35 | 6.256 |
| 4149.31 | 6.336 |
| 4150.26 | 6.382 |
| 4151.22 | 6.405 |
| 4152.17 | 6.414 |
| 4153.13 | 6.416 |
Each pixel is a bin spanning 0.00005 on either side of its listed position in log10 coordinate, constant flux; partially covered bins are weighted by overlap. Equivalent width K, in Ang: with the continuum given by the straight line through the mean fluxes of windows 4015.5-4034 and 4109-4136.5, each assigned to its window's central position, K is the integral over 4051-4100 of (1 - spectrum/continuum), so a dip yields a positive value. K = 2.9 Ang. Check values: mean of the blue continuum 12.9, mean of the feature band 9.54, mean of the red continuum 7.55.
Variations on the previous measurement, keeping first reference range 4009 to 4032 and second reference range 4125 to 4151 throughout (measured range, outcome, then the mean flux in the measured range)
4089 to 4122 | 1.1 Ang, 8.1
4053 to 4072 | 0.3 Ang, 10.5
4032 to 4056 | -1.7 Ang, 12.5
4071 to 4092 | 1.6 Ang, 8.94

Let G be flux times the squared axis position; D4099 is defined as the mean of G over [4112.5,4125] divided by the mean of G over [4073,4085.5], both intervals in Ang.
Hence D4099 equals 0.9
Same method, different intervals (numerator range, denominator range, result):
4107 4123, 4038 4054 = 0.66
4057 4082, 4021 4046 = 0.78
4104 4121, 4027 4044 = 0.65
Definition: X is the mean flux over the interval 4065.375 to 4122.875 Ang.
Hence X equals 8.55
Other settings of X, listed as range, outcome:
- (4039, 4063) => 11.9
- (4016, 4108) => 10.7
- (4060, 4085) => 9.64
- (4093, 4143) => 7.61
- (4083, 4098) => 8.38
